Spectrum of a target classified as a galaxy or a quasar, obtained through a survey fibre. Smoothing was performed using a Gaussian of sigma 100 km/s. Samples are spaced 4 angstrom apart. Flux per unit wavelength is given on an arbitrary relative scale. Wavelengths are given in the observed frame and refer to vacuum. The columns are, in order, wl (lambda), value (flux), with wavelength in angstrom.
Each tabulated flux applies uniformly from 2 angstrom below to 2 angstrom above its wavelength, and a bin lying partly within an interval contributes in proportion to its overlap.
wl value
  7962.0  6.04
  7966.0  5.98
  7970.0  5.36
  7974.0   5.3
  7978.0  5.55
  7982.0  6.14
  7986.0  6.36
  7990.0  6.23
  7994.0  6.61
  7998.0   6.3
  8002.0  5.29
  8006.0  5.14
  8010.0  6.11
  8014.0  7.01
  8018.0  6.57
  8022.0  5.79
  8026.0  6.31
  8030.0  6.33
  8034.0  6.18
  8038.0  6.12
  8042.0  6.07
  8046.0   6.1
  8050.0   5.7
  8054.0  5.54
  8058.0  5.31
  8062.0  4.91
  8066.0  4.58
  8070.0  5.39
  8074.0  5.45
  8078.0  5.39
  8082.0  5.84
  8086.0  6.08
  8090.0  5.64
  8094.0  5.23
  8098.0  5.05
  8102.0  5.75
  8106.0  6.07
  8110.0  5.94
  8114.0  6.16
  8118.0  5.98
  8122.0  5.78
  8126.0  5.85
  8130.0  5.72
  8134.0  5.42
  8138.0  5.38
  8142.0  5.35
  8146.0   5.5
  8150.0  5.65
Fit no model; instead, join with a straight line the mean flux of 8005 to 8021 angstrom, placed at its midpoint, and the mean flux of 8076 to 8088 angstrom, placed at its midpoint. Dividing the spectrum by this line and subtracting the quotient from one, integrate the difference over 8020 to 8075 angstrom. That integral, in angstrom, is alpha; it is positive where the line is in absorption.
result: 2.8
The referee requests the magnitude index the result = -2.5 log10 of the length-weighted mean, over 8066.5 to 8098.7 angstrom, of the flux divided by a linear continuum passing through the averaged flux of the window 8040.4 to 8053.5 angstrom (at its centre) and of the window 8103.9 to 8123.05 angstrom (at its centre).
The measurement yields 0.09 mag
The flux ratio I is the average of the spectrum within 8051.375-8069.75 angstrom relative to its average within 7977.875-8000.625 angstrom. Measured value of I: 0.82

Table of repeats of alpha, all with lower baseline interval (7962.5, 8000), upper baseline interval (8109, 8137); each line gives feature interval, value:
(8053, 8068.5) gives 2.17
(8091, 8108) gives 0.91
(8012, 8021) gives -1.12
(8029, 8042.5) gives -0.58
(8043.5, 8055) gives 0.17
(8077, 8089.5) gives 0.17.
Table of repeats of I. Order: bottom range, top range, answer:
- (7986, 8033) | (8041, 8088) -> 0.90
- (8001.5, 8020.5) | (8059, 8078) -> 0.84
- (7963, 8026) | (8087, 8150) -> 0.94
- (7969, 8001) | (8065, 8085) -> 0.90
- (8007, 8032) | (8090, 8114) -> 0.90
